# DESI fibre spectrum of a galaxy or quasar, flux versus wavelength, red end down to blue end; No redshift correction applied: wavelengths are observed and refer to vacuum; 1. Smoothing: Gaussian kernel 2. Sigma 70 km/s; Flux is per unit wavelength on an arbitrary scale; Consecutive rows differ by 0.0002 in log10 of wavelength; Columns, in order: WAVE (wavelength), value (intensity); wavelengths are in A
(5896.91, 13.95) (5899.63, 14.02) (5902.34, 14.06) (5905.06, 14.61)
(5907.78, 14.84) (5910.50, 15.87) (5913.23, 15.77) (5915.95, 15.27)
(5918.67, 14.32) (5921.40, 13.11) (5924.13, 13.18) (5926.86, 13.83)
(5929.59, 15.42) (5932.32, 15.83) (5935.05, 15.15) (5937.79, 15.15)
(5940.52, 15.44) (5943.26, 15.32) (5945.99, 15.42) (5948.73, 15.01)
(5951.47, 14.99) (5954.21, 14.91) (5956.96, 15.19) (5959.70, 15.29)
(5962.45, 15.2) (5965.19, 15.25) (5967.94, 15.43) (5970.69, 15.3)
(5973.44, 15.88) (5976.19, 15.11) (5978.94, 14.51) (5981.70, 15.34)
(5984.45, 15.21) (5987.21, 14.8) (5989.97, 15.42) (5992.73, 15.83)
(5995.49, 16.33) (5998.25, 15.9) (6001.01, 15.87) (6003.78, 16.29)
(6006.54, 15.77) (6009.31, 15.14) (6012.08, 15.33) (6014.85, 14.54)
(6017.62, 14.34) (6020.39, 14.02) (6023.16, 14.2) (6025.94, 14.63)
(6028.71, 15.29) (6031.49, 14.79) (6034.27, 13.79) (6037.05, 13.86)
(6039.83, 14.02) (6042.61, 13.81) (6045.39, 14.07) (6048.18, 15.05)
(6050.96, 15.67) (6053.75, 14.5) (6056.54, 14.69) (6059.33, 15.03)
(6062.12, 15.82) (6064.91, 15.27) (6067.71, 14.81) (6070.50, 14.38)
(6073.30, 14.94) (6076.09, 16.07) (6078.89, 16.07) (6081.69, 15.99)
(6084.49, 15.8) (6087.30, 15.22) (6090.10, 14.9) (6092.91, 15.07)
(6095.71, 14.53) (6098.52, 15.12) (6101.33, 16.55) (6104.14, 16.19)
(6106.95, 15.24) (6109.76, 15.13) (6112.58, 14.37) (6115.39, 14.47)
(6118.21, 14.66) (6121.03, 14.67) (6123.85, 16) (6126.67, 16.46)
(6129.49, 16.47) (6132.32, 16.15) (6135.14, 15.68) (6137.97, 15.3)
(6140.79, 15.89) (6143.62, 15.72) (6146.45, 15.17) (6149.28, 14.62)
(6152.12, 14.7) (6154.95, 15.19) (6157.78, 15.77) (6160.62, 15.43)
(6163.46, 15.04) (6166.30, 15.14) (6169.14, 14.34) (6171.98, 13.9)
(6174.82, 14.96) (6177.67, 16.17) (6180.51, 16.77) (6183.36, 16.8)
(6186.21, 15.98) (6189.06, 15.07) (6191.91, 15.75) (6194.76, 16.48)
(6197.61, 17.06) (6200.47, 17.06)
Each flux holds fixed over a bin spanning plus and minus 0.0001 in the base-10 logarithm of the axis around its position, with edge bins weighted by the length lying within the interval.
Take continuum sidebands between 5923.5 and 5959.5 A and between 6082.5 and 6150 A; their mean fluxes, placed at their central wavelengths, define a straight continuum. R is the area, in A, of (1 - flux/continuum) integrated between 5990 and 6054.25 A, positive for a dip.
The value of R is 1.2 A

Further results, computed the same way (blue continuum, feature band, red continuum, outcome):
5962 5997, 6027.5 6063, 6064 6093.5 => 1.65 A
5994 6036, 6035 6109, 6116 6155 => 0.81 A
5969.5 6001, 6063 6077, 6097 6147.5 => 0.36 A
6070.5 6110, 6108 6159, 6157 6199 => 0.64 A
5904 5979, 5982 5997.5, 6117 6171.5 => -0.42 A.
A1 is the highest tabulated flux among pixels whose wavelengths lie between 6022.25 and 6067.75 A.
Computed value 15.82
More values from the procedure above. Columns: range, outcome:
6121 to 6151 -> 16.47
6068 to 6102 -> 16.55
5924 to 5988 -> 15.88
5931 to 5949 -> 15.83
